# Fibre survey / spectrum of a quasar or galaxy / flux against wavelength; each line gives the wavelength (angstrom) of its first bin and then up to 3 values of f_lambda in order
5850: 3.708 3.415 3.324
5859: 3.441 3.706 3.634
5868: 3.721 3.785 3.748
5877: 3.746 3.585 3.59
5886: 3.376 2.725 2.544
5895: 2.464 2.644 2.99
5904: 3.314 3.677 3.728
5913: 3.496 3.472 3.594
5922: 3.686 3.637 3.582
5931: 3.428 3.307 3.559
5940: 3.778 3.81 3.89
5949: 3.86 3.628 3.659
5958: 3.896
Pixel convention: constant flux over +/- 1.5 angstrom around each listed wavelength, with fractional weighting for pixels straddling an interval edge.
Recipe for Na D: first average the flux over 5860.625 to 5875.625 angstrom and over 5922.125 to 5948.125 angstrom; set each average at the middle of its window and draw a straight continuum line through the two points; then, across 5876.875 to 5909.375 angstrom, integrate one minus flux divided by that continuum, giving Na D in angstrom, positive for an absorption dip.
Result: 4.8 angstrom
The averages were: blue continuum 3.72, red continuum 3.63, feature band 3.14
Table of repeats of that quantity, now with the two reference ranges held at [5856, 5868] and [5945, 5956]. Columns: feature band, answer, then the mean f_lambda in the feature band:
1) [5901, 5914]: 0.6 angstrom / 3.49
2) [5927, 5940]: 0.8 angstrom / 3.5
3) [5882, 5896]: 2.7 angstrom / 2.93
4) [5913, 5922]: 0.3 angstrom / 3.55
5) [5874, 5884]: -0.1 angstrom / 3.66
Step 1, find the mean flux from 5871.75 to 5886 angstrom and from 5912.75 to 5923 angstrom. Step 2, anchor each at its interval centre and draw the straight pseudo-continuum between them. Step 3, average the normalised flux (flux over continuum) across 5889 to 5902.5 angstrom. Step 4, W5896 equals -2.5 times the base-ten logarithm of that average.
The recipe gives 0.33 mag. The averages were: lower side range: 3.64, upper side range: 3.56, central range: 2.67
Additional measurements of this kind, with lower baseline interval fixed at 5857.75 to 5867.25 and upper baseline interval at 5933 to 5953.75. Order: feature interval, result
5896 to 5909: 0.16 mag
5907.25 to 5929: 0.02 mag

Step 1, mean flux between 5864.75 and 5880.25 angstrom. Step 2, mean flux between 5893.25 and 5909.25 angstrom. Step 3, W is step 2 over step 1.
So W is 0.82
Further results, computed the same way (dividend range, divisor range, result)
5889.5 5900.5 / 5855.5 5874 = 0.72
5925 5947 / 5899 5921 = 1.05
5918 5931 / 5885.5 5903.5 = 1.29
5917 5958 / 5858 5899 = 1.09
